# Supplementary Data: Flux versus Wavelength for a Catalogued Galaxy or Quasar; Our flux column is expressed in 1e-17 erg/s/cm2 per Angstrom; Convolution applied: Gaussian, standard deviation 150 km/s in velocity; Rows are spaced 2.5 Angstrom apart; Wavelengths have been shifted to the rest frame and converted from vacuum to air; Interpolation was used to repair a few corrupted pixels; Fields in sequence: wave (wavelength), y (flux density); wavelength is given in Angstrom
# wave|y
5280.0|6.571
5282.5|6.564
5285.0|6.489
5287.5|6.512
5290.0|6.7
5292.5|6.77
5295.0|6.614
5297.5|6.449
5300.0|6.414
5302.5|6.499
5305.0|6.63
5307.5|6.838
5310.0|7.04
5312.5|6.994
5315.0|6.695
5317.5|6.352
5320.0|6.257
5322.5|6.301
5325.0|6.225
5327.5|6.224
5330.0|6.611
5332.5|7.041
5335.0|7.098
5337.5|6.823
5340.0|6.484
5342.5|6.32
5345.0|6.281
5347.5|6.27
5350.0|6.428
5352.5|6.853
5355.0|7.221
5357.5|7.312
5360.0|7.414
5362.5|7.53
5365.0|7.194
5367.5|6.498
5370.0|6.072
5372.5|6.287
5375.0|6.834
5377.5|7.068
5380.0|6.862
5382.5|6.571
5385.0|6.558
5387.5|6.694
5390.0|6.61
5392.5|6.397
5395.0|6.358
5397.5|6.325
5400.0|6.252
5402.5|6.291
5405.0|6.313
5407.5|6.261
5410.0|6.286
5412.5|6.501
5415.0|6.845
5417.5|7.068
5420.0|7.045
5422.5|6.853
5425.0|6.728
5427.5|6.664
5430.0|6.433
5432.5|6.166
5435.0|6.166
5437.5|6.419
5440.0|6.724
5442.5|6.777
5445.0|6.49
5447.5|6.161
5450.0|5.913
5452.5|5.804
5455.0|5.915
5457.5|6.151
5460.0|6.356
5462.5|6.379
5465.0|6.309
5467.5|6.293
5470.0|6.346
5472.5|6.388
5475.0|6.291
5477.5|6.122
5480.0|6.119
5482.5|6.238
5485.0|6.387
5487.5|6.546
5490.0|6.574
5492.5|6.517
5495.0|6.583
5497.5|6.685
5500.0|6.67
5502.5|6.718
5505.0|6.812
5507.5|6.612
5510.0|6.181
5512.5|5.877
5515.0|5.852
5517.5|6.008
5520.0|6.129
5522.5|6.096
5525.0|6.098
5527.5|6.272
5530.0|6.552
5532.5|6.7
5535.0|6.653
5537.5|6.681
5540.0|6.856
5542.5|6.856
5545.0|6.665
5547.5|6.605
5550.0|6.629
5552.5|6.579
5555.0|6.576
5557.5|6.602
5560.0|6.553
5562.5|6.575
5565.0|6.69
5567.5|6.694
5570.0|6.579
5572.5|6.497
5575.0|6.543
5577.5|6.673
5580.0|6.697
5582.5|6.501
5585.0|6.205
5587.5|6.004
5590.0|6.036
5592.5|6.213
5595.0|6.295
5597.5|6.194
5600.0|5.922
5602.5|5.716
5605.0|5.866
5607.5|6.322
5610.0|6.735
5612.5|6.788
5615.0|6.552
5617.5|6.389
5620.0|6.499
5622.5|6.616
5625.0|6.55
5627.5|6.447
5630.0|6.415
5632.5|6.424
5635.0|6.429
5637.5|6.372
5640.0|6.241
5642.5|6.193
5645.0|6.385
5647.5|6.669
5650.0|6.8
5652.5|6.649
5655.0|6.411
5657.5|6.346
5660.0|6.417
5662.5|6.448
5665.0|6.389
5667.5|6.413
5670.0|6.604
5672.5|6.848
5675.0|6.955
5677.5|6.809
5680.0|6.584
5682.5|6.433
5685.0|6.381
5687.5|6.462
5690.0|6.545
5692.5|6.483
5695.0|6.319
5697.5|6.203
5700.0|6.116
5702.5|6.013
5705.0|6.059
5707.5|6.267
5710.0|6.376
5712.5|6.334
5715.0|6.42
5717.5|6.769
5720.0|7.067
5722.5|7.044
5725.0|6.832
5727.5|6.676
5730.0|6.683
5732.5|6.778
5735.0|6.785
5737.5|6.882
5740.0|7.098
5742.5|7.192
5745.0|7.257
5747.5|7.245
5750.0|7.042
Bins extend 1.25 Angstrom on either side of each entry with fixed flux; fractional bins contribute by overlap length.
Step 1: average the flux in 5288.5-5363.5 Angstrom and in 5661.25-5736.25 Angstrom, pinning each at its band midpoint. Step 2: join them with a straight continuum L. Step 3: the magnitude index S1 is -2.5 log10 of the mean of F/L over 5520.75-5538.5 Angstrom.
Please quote 0.03 mag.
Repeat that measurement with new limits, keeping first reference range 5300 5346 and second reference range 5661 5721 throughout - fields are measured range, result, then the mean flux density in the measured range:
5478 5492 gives 0.029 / 6.37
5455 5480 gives 0.047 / 6.27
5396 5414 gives 0.040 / 6.33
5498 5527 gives 0.041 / 6.29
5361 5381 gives -0.036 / 6.8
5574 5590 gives 0.017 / 6.4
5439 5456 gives 0.050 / 6.25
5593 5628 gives 0.025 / 6.34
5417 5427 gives -0.054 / 6.89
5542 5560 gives -0.019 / 6.63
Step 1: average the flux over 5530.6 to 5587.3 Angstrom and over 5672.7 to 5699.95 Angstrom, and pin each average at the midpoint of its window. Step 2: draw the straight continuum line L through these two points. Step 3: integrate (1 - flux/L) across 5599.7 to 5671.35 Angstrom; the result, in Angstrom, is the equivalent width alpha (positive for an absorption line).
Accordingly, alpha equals 1.4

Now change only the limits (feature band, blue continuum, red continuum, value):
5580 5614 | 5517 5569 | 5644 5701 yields 1.5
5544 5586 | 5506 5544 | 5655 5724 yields -1.2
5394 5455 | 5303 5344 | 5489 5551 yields 1.0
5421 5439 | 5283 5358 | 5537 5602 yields 0.2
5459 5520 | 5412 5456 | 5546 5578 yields 1.6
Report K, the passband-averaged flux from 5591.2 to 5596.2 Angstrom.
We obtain 6.25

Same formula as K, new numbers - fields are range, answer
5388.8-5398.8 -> 6.42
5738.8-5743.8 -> 7.15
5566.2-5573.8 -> 6.59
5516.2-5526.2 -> 6.08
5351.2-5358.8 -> 7.13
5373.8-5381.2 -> 6.92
